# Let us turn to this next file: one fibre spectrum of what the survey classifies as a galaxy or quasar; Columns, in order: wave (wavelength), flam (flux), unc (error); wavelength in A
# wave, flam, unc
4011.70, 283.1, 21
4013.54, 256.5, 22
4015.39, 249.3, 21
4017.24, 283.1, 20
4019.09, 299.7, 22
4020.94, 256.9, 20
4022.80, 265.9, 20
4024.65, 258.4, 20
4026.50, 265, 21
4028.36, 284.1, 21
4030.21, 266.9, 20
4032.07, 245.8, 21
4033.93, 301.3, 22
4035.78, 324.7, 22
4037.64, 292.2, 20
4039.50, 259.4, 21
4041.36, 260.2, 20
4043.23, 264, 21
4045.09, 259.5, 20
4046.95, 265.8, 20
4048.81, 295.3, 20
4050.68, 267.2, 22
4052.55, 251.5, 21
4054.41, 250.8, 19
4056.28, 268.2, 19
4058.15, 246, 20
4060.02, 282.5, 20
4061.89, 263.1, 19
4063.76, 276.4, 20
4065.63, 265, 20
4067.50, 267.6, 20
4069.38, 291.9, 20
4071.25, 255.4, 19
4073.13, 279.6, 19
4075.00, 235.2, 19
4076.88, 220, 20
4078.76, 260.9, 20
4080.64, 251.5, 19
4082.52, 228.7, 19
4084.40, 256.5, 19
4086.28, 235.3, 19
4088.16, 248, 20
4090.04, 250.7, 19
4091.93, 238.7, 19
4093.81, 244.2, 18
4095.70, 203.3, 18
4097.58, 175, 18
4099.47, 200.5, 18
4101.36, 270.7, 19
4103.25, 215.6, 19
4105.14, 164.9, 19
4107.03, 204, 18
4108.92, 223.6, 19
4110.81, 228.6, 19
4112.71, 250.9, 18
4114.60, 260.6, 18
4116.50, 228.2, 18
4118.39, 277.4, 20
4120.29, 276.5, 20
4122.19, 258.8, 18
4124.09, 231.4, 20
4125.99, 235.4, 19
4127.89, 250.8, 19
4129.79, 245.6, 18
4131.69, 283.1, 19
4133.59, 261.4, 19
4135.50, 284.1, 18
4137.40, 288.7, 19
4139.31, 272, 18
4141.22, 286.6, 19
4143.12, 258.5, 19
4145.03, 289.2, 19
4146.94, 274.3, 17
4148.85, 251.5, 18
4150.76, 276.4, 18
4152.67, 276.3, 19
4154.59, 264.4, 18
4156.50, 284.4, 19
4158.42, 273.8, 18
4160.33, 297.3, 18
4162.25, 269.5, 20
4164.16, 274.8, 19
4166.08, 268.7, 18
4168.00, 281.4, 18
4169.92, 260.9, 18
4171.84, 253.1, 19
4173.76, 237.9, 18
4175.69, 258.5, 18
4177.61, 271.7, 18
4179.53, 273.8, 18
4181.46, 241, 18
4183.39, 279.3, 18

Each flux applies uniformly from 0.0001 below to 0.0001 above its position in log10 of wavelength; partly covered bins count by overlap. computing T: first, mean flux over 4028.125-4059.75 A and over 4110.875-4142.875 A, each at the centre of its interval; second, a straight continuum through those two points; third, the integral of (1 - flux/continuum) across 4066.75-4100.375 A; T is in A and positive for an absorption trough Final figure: 3.2 A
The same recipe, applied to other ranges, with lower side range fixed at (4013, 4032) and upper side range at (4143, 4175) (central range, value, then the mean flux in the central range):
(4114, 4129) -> 1.0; 252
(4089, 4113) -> 4.4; 220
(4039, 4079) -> 0.8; 263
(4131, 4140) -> -0.3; 278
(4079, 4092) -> 1.1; 245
